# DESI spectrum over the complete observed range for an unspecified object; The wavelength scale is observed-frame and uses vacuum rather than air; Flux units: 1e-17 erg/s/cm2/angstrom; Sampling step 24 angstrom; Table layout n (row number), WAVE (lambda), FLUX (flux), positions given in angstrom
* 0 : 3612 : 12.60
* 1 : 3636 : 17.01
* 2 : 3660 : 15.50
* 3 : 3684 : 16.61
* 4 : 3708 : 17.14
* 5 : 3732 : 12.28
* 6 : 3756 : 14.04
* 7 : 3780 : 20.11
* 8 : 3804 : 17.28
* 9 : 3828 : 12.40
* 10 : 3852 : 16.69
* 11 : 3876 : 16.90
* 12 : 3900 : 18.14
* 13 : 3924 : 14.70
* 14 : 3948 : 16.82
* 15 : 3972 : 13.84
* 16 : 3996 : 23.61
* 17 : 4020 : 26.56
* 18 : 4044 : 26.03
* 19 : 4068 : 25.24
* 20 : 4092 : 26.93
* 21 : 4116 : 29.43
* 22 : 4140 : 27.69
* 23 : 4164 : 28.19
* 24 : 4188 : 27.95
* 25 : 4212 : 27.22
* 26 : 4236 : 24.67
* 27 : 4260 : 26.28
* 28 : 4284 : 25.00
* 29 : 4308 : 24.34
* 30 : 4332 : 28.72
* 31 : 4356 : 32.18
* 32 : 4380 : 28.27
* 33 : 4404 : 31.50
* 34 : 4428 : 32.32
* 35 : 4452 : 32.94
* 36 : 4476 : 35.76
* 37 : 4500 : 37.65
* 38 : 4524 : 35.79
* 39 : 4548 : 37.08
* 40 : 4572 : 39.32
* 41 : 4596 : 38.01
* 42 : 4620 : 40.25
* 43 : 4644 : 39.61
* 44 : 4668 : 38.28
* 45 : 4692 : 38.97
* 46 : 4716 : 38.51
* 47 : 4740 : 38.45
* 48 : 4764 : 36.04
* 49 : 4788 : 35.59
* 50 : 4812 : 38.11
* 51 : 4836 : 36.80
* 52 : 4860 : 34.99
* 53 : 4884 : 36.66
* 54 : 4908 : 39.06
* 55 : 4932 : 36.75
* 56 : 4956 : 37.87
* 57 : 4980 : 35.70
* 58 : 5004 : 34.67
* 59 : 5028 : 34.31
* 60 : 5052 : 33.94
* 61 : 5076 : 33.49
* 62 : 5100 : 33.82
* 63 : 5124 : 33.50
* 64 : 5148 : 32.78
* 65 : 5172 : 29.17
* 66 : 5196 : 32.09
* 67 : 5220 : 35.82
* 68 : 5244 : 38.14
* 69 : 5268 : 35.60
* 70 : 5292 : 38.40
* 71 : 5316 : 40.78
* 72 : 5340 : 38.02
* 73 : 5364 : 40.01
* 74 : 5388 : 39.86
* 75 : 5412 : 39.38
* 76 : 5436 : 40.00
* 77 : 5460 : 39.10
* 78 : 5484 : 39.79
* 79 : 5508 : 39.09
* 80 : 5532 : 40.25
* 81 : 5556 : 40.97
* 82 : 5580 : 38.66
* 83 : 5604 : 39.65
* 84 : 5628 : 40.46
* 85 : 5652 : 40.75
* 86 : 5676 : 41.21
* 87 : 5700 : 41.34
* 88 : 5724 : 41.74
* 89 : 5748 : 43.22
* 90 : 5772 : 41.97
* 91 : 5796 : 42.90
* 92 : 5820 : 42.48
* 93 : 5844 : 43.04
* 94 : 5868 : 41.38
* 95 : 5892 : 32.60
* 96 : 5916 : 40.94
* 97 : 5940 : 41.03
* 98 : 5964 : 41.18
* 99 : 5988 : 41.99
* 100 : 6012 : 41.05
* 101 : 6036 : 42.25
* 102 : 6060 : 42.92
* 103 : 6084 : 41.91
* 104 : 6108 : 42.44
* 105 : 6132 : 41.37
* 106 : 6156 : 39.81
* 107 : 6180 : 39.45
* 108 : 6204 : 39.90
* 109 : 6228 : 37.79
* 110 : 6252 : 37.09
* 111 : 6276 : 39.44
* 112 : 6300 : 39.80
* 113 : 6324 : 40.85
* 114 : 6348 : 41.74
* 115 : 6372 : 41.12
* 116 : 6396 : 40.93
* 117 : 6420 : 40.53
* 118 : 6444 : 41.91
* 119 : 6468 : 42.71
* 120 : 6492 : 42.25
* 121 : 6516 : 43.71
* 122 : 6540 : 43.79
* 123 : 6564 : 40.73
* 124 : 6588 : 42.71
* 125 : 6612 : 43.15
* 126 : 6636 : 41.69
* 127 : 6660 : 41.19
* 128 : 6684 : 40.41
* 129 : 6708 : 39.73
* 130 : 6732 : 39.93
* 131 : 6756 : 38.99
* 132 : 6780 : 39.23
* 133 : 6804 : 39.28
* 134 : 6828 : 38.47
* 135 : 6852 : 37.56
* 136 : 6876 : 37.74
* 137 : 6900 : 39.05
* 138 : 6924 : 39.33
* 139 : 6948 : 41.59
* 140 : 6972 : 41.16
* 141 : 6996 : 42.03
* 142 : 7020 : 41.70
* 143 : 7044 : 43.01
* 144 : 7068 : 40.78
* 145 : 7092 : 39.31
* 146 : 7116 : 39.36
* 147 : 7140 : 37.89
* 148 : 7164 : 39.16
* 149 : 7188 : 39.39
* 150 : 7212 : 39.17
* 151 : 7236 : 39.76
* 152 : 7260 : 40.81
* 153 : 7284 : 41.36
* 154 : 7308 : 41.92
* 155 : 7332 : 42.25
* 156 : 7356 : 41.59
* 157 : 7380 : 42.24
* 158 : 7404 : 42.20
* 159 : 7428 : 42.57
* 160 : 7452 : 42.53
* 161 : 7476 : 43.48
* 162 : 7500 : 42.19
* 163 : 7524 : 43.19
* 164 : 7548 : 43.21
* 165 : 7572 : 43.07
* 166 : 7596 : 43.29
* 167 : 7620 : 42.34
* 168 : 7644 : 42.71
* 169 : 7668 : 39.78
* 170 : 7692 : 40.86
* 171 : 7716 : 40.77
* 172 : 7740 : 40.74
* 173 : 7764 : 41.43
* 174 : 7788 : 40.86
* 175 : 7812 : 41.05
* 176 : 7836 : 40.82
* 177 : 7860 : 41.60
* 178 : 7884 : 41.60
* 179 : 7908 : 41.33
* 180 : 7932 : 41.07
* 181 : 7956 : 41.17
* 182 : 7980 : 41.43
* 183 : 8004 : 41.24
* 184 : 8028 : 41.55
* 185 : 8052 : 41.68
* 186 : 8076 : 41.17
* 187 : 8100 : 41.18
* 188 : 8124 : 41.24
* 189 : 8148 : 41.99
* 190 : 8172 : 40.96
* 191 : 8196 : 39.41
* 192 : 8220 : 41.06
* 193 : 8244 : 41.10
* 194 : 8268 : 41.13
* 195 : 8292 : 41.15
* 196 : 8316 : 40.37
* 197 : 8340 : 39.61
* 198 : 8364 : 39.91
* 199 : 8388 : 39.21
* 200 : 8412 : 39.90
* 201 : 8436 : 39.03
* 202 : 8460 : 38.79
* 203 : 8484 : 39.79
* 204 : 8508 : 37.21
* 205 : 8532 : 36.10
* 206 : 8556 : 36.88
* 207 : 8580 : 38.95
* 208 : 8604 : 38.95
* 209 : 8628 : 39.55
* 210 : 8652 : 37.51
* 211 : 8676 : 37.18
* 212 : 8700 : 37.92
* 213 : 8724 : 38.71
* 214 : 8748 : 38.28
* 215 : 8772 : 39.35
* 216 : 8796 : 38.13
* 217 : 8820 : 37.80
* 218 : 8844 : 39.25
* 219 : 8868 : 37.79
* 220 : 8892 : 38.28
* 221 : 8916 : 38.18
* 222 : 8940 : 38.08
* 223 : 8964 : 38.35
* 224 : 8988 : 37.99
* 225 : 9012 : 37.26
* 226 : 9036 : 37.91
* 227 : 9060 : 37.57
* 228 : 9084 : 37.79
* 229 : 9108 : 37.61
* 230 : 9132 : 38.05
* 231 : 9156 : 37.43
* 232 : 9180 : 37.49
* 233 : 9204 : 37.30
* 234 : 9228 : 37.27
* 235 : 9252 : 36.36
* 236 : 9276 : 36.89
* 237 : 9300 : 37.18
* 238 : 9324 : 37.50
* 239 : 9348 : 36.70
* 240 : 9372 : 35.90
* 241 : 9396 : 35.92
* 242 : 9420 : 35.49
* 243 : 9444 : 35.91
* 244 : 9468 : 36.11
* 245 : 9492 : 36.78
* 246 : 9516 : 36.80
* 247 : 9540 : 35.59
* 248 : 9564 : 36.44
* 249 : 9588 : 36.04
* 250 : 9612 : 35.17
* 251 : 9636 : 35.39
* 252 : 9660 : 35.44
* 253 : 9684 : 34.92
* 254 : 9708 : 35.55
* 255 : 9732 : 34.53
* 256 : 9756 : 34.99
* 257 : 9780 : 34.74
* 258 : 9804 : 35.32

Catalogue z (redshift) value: 0.000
